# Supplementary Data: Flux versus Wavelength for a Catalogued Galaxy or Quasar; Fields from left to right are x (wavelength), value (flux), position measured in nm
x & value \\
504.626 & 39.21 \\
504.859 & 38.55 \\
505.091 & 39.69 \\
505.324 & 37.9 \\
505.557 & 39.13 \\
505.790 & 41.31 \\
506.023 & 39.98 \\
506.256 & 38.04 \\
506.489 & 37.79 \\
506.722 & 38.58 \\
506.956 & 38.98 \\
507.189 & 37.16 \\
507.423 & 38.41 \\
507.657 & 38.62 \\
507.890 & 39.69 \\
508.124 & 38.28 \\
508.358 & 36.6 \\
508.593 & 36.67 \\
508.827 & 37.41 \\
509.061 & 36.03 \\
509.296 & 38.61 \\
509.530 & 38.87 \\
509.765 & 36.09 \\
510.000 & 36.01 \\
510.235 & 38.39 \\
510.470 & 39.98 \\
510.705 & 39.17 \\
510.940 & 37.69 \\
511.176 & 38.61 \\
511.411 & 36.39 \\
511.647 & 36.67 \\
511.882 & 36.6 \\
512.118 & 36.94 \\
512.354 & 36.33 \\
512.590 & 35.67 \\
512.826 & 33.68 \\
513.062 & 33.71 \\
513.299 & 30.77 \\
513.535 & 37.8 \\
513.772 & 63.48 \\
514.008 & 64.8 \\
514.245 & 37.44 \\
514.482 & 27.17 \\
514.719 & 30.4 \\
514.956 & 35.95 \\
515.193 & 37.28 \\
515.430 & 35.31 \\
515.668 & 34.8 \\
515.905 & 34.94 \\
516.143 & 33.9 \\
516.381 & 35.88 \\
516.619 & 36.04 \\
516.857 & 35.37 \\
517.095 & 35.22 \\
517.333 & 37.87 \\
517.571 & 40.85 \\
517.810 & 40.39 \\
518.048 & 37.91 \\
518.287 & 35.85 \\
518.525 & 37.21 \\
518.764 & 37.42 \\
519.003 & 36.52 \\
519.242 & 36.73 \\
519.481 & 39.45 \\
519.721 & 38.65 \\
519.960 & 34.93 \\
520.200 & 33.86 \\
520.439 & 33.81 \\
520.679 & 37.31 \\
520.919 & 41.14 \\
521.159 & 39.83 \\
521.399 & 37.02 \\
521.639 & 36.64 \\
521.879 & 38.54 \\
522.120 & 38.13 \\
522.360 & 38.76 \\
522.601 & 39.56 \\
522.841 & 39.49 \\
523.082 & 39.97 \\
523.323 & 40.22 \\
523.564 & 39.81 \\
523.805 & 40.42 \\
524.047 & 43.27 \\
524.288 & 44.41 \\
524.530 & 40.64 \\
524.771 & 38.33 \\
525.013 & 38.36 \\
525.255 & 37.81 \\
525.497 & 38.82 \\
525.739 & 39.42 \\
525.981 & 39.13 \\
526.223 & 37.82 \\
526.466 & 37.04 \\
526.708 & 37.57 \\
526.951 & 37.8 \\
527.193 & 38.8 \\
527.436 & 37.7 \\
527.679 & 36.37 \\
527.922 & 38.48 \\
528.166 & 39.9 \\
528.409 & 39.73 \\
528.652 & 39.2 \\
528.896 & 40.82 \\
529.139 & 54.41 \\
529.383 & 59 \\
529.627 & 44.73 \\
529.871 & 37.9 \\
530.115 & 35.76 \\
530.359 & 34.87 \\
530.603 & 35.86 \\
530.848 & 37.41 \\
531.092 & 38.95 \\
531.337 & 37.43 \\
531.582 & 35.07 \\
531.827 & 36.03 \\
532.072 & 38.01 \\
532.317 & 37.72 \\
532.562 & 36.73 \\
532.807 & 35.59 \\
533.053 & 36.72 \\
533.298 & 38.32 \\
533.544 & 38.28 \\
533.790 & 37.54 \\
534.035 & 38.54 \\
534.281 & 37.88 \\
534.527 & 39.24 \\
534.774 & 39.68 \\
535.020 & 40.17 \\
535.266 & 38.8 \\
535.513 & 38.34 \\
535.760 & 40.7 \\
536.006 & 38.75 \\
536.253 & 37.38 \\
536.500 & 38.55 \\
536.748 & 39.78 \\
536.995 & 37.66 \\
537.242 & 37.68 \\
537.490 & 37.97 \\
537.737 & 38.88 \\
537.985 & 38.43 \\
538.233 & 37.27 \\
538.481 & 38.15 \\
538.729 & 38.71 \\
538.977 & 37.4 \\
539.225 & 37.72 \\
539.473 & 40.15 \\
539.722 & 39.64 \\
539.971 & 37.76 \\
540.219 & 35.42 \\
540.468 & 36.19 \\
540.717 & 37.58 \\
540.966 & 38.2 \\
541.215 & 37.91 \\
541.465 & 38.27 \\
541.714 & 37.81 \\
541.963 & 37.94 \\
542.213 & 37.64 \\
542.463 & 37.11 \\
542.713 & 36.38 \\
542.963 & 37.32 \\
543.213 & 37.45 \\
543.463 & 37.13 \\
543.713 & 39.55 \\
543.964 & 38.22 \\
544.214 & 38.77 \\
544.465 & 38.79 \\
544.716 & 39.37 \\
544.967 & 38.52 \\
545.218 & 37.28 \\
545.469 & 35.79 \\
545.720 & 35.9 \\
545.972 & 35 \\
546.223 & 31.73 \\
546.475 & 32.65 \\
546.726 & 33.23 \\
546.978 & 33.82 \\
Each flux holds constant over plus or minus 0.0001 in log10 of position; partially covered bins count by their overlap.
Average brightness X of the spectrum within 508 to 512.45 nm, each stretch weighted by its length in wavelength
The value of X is 37.4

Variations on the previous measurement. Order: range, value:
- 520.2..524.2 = 38.9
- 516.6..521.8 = 37.3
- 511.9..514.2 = 41.1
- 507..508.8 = 37.9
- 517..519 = 37.8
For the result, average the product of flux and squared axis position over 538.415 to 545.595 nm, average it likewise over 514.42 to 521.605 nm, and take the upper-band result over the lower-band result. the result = 1.1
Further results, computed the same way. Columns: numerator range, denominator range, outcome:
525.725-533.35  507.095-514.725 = 1.10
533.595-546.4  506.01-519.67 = 1.11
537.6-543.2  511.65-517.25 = 1.12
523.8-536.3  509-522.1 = 1.10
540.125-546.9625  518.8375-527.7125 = 1.03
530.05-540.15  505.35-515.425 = 1.09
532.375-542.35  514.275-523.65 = 1.11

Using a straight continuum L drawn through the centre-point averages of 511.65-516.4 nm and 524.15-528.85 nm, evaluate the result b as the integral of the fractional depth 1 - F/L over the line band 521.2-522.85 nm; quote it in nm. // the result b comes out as 0.01 nm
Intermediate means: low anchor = 37.7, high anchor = 38.9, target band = 38.3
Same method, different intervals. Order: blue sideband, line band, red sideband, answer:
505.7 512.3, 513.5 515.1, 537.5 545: -0.20 nm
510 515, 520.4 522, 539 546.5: 0.01 nm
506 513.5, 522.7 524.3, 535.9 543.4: -0.14 nm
